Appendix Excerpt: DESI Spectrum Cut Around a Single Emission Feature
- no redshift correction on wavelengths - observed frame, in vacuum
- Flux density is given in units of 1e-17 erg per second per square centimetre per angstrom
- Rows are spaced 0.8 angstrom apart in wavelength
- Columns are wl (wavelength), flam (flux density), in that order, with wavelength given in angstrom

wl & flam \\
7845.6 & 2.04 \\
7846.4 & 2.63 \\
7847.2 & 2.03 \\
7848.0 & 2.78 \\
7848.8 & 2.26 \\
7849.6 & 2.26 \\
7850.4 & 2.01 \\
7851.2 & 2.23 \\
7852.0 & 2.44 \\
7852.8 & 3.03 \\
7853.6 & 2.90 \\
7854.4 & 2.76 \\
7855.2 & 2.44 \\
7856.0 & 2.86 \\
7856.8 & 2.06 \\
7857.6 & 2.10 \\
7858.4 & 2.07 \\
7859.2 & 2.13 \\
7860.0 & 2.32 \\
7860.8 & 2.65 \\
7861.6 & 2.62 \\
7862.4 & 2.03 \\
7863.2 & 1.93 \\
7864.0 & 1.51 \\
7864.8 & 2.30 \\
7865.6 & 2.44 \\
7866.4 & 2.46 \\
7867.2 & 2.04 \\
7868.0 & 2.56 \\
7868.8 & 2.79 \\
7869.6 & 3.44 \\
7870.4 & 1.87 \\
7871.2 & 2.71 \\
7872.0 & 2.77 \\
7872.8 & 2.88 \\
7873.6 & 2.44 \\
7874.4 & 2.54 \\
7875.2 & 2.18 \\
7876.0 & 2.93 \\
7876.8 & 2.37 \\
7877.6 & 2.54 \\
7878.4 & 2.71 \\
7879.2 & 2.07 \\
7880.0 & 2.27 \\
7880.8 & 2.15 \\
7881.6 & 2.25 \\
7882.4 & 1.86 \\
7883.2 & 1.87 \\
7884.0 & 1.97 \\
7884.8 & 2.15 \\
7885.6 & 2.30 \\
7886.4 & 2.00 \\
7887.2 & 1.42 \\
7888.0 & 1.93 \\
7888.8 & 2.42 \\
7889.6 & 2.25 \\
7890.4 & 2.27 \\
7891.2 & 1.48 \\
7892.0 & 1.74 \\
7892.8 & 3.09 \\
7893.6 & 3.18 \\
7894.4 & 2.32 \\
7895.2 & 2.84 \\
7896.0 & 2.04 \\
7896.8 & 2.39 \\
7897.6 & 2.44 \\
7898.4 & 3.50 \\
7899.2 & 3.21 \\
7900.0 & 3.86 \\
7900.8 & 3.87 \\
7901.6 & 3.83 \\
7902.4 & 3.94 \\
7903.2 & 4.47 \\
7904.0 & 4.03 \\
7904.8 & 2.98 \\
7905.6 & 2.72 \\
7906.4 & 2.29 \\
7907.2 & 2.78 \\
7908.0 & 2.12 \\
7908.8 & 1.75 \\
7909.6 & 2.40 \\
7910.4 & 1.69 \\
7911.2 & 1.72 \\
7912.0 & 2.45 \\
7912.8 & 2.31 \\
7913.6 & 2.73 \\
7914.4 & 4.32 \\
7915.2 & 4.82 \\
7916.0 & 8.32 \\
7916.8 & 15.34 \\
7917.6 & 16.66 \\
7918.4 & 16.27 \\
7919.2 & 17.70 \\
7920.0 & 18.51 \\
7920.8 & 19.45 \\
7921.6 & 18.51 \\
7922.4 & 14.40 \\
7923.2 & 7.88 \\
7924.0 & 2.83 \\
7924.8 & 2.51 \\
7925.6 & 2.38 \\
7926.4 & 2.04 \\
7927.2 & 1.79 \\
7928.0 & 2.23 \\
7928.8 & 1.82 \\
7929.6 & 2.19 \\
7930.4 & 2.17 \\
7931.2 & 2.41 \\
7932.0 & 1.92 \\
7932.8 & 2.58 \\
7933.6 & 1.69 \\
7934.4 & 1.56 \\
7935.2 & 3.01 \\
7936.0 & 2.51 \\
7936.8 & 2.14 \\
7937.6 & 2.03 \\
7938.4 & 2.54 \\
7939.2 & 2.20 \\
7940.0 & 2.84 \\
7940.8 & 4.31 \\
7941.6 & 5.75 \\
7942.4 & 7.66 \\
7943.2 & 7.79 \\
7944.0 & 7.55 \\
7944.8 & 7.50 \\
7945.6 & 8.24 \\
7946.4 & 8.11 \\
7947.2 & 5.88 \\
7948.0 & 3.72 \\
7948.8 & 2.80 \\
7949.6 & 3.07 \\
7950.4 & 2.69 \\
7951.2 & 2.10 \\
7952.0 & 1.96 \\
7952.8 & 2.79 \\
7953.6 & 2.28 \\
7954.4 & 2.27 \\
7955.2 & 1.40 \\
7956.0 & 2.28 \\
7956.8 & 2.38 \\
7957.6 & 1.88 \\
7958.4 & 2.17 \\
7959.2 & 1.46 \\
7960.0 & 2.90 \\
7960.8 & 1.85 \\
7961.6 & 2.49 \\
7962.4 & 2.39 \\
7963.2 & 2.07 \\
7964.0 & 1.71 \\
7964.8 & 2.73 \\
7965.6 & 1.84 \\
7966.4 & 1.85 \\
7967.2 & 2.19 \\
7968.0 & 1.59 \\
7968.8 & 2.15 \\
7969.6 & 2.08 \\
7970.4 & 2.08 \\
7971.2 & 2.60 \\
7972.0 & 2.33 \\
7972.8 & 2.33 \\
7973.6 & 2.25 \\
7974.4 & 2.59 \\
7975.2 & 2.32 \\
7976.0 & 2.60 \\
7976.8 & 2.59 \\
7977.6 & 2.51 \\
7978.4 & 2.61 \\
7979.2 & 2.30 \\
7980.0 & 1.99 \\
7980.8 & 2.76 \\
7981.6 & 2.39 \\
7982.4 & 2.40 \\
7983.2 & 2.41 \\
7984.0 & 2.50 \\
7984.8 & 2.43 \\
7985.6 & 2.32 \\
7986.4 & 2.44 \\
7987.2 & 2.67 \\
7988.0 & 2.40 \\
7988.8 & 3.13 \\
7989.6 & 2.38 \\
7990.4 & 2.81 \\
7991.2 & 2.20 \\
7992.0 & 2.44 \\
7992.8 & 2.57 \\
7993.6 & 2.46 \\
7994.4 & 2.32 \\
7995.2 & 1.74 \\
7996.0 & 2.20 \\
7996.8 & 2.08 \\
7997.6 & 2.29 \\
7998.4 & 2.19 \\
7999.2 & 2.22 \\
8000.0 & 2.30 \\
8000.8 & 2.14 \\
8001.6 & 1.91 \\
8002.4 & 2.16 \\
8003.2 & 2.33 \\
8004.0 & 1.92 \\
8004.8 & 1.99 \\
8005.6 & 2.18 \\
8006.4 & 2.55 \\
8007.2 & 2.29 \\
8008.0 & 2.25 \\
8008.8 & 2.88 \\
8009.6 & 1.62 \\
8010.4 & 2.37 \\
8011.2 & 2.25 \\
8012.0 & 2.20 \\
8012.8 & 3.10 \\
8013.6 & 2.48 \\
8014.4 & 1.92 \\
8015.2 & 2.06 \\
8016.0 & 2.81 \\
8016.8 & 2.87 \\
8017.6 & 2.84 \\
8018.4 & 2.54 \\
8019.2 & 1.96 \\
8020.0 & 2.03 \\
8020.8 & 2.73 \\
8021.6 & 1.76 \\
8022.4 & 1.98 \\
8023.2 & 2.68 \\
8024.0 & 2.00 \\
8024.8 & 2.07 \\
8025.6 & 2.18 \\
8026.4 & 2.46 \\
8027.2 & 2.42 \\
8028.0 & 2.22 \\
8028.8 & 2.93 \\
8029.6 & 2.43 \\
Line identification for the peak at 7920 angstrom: Halpha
